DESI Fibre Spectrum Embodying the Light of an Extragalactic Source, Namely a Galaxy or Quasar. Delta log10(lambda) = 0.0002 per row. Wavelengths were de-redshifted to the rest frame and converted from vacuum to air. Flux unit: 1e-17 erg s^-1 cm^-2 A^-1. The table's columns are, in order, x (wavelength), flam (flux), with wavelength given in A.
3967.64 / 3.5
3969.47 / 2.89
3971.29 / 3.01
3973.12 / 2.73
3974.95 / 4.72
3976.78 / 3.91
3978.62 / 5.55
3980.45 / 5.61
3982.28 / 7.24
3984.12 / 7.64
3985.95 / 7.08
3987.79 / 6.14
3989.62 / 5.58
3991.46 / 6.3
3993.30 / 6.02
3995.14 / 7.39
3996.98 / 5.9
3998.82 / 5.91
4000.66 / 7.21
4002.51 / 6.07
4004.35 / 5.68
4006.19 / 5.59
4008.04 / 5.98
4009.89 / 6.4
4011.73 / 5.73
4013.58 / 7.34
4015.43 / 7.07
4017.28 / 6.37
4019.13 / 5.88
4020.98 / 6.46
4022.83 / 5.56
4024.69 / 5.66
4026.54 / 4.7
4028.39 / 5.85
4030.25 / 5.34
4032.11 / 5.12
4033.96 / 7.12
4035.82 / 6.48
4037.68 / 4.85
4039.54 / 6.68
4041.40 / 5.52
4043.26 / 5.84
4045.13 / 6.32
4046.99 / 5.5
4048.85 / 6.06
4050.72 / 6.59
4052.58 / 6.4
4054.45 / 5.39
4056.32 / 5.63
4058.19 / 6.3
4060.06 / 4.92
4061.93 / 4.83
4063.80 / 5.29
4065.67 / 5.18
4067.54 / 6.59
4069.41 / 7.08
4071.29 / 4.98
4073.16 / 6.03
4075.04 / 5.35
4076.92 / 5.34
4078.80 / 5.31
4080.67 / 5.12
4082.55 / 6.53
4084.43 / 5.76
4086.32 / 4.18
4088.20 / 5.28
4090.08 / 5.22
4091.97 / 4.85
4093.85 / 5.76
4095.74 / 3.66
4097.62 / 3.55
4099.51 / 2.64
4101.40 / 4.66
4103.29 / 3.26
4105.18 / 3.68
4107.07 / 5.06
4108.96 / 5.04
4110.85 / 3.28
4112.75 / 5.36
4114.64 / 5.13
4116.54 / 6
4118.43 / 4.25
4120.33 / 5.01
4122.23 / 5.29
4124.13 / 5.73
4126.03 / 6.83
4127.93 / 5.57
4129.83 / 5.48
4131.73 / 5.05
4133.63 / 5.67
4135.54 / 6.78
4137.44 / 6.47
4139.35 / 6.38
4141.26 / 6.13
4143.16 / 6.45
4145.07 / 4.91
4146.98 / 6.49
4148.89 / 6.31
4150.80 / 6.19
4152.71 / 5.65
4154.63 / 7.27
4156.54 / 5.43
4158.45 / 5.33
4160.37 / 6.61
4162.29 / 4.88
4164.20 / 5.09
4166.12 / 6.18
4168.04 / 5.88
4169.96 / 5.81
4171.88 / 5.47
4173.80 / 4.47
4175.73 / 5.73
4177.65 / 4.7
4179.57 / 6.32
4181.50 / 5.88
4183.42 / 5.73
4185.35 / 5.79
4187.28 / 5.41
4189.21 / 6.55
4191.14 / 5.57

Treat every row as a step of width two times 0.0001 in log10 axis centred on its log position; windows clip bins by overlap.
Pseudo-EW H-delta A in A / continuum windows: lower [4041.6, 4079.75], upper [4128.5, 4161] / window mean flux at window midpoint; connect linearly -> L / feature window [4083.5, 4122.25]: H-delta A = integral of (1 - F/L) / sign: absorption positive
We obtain 8.5 A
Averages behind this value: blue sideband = 5.74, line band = 4.6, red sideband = 6.02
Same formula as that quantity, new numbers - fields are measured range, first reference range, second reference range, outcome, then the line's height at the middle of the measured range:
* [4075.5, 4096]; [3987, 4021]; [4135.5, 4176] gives 2.78 A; 6.06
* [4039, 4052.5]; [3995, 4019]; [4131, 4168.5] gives 0.30 A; 6.21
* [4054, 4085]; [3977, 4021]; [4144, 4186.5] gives 2.20 A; 6.06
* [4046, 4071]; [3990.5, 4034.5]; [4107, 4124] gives -0.96 A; 5.59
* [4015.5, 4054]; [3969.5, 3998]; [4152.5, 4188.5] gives -2.30 A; 5.6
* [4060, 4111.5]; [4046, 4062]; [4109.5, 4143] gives 6.74 A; 5.69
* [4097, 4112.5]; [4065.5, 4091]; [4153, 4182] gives 4.52 A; 5.61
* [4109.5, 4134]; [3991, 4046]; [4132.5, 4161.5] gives 3.39 A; 6.11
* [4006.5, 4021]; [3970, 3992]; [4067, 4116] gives -3.03 A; 5.27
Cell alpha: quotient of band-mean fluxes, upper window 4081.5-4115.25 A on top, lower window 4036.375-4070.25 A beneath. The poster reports 0.8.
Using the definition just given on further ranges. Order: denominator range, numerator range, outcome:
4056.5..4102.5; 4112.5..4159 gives 1.12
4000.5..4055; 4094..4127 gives 0.77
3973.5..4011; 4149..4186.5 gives 0.95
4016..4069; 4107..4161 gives 0.98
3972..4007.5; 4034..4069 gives 0.99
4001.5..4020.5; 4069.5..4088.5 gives 0.88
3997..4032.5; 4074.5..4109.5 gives 0.79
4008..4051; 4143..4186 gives 0.96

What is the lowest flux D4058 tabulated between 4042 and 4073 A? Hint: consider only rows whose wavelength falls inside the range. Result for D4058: 4.83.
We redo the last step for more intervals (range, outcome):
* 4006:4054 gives 4.7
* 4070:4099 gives 3.55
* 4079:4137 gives 2.64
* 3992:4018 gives 5.59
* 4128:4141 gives 5.05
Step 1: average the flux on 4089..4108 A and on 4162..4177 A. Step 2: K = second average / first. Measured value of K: 1.3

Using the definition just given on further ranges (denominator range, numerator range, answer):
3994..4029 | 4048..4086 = 0.93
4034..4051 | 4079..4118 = 0.78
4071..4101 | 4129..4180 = 1.17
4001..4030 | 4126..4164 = 0.99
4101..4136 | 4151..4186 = 1.12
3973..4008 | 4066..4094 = 0.93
